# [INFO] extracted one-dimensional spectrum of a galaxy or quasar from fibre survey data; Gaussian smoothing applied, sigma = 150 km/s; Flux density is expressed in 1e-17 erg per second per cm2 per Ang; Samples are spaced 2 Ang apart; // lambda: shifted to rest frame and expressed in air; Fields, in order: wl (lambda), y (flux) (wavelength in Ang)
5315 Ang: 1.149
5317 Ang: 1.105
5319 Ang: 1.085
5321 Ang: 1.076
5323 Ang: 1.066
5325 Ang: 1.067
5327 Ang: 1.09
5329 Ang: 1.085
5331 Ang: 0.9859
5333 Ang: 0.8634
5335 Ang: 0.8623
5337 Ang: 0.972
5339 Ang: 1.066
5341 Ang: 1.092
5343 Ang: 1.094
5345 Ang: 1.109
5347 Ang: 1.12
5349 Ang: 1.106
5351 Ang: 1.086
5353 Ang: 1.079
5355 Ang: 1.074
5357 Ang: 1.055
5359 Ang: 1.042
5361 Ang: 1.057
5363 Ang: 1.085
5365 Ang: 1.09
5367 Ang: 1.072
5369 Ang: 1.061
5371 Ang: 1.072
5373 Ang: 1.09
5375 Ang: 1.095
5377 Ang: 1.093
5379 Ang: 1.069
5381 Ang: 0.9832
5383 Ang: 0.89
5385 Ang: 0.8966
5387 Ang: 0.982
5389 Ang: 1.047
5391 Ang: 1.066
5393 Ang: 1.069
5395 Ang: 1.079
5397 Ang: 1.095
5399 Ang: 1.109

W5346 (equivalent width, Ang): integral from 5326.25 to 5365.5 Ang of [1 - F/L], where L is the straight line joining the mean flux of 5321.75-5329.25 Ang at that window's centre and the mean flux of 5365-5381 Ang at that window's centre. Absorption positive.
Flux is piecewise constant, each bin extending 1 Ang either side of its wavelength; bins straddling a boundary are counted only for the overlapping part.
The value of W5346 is 0.9 Ang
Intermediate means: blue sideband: 1.08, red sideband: 1.07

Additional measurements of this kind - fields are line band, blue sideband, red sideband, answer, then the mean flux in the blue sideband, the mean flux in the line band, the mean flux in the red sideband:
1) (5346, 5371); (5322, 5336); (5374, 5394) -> -1.6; 1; 1.08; 1.02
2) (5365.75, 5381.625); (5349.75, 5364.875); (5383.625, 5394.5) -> -0.5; 1.07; 1.07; 1.01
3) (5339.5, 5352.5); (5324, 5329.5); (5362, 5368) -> -0.2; 1.08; 1.1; 1.08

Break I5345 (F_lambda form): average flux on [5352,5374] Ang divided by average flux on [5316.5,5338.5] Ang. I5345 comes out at 1.05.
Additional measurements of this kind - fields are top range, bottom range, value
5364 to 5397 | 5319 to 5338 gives 1.03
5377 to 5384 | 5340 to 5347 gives 0.90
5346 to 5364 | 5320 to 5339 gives 1.07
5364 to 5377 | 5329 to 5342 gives 1.10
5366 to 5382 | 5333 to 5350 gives 1.02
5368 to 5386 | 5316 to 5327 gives 0.95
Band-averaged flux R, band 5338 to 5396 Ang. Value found 1.06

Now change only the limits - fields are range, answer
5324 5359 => 1.05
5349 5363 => 1.07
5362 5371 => 1.08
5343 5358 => 1.09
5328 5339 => 0.964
